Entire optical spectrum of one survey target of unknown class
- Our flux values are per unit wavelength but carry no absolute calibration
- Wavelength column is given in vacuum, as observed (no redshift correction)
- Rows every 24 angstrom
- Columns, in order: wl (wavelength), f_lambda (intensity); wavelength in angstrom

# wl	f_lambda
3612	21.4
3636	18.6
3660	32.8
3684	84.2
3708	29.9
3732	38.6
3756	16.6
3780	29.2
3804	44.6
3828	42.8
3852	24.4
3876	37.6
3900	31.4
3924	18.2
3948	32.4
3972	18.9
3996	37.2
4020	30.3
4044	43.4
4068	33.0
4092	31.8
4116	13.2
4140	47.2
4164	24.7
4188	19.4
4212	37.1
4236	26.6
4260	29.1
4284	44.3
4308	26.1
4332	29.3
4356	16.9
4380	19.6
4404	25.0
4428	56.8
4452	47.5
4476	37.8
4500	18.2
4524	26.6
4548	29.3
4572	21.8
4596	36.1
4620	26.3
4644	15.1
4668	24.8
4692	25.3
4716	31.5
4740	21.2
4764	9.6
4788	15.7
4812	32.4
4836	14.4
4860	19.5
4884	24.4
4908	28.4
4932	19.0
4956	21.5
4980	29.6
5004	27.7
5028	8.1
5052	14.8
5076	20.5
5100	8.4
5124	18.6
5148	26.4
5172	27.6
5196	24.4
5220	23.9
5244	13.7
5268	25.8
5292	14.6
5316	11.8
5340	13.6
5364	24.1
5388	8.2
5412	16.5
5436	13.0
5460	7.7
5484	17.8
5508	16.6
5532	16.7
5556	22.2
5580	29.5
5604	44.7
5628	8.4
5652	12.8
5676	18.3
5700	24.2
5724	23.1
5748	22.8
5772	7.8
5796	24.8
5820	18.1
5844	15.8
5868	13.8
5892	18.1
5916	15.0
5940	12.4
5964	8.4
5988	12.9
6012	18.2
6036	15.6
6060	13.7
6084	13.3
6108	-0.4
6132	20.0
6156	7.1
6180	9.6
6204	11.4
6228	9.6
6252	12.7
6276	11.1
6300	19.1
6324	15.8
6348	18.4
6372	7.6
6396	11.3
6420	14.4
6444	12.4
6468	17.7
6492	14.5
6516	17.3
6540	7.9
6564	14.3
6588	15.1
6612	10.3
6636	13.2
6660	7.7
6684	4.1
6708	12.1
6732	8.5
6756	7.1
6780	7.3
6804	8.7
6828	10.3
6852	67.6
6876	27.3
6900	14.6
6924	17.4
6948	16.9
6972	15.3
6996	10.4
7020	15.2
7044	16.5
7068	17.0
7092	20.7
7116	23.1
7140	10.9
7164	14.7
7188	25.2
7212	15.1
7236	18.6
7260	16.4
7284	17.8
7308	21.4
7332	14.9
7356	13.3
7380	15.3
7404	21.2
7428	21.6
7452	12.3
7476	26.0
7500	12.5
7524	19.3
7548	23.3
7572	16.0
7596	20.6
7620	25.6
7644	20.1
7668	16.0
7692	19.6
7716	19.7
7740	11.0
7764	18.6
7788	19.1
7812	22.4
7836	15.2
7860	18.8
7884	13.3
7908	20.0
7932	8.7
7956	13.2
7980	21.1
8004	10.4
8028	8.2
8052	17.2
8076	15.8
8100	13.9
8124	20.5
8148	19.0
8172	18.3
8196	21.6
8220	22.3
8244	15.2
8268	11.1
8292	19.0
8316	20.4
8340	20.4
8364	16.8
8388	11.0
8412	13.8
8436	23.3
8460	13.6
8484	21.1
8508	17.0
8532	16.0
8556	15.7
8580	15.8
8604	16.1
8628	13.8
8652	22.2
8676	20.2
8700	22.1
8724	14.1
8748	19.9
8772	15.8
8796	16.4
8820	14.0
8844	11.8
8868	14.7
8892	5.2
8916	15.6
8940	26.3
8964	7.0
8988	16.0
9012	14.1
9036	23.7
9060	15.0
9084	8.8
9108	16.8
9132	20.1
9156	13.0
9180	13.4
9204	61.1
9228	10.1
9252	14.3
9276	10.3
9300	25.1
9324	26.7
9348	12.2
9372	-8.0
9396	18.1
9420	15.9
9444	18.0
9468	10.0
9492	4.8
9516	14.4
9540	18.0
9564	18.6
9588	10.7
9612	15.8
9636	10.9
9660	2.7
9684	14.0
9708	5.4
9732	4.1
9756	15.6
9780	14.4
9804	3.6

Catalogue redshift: 0.839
